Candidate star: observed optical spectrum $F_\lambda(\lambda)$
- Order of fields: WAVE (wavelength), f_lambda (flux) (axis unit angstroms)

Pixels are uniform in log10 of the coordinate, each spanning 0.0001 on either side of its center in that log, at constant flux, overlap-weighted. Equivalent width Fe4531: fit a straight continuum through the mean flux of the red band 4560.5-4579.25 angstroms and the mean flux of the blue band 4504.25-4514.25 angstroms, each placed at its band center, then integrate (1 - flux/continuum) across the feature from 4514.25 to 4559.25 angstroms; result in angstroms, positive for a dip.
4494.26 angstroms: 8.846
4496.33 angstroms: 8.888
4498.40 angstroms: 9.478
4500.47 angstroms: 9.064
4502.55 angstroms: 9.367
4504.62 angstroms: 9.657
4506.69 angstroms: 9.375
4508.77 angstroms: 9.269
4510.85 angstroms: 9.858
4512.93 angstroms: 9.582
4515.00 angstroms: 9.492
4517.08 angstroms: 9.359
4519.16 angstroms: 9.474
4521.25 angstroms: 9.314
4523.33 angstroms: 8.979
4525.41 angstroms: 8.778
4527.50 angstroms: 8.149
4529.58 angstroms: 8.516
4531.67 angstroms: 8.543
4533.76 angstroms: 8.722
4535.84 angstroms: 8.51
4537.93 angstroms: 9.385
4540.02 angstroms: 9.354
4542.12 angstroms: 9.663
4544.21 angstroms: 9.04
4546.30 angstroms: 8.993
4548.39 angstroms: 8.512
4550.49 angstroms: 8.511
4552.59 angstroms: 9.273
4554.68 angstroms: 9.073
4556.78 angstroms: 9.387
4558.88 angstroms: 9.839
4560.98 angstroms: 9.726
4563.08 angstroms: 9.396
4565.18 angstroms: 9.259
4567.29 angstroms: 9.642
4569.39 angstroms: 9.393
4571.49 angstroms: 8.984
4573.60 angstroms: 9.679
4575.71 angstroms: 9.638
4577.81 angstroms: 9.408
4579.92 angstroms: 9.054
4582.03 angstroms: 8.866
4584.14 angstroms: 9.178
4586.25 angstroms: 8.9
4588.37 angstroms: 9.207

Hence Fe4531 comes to 2.24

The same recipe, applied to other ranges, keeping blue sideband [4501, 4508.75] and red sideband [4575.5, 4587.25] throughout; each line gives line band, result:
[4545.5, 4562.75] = 0.1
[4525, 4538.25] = 1.0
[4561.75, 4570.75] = -0.2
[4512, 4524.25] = 0.0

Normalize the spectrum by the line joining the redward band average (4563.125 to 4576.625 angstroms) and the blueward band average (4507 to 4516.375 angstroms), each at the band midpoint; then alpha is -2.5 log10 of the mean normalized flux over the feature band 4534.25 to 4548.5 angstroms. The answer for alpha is 0.045 mag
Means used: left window 9.53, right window 9.42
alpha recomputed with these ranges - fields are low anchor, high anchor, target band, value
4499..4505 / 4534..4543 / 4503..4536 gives 0.02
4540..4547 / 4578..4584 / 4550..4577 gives -0.03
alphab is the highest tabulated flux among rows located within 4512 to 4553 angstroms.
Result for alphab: 9.663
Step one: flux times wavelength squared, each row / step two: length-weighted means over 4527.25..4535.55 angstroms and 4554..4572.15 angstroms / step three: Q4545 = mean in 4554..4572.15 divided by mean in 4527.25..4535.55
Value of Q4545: 1.1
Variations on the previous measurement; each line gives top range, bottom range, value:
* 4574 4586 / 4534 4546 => 1.03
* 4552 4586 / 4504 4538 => 1.05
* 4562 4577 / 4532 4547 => 1.05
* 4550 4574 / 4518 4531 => 1.07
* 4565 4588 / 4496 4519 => 1.01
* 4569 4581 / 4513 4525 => 1.03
